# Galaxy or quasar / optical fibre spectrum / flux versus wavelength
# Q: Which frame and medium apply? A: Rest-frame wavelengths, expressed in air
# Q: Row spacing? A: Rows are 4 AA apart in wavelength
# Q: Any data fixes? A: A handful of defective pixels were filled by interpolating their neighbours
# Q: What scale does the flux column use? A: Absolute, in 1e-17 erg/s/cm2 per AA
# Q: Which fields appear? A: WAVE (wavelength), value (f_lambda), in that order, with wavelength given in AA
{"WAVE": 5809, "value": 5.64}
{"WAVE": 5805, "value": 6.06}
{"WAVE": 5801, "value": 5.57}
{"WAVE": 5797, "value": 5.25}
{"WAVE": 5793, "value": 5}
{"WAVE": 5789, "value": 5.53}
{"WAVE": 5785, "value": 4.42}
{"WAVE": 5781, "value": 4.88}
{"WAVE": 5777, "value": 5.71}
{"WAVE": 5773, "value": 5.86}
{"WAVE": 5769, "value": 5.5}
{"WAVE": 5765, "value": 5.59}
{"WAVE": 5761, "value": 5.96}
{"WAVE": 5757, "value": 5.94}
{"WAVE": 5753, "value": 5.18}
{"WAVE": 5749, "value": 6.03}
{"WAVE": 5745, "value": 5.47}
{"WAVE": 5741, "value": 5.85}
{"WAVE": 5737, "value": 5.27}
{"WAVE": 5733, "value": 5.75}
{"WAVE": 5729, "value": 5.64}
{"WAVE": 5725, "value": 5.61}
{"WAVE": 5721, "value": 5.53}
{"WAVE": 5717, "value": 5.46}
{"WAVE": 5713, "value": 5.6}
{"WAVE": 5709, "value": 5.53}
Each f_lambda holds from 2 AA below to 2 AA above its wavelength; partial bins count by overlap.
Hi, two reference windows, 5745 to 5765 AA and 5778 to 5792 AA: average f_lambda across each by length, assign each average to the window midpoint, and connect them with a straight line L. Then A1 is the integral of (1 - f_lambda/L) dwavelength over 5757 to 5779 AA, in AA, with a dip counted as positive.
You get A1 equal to -1.3 AA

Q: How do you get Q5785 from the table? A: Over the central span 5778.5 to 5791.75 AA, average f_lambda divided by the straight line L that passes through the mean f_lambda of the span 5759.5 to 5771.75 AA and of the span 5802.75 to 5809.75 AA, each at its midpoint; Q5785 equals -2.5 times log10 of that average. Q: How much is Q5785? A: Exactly 0.162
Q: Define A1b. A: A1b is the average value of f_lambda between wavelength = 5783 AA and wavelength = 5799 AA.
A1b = 5.05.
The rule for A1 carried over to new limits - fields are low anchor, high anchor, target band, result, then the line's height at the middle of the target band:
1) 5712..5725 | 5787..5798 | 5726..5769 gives -1.83 AA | 5.43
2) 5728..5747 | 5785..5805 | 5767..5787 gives 0.49 AA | 5.4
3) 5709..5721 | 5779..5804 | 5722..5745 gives -0.72 AA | 5.44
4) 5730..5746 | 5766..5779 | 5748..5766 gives -0.28 AA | 5.64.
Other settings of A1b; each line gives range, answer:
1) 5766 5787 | 5.29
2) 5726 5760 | 5.65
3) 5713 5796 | 5.51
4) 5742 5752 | 5.7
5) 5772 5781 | 5.58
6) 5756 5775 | 5.76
